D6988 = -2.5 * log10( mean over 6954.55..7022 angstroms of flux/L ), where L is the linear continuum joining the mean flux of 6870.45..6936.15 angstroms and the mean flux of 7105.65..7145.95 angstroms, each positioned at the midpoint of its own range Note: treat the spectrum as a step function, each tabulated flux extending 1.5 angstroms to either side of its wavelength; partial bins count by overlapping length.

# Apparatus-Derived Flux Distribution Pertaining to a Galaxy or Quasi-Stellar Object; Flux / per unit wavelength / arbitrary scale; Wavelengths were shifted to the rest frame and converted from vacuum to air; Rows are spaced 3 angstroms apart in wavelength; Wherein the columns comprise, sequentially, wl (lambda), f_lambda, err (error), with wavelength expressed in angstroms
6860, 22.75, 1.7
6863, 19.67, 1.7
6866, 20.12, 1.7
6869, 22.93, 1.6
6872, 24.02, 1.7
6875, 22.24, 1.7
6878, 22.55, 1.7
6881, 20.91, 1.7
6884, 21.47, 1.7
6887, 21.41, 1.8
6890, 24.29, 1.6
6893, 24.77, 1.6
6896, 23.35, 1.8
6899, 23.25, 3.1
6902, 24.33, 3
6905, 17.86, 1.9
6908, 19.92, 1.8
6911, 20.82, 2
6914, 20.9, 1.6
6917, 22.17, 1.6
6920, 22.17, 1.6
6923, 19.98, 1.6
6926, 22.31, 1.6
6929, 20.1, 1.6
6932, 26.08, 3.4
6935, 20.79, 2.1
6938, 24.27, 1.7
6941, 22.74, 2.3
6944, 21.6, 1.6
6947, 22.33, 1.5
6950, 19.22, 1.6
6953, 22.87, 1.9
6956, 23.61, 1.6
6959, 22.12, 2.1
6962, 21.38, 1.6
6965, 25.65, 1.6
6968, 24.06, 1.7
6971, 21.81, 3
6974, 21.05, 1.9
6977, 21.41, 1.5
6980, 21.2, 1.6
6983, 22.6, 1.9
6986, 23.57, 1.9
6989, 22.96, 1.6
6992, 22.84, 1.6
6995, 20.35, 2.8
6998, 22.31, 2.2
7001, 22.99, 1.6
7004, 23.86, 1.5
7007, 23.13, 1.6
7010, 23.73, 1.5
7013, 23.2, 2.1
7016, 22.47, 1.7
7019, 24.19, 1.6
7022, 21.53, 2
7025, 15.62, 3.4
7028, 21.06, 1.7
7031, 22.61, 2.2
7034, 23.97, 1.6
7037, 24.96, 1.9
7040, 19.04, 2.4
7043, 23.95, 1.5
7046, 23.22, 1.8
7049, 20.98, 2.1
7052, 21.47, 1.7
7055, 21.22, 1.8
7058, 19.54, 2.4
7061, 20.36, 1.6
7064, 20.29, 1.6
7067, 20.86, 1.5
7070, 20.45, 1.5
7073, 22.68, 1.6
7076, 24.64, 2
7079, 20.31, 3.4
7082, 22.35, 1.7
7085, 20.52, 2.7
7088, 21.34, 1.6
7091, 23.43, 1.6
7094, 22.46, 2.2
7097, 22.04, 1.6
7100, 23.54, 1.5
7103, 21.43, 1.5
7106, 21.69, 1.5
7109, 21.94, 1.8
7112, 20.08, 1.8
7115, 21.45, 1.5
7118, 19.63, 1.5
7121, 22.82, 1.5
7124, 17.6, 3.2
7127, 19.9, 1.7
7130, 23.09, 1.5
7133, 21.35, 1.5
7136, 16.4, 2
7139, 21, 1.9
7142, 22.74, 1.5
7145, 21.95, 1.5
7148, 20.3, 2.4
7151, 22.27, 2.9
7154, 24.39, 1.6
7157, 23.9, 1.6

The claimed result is -0.06 mag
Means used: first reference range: 22.1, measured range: 22.7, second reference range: 20.8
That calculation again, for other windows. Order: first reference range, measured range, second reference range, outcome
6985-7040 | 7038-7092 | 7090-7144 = 0.02 mag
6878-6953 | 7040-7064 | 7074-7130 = 0.02 mag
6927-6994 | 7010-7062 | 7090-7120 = 0.01 mag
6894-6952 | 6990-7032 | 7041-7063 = -0.03 mag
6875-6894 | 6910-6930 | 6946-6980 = 0.06 mag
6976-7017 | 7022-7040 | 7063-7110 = 0.05 mag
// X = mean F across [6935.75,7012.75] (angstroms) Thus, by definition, 22.5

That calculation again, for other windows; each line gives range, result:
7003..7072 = 21.8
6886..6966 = 22.2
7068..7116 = 21.9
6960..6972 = 23.2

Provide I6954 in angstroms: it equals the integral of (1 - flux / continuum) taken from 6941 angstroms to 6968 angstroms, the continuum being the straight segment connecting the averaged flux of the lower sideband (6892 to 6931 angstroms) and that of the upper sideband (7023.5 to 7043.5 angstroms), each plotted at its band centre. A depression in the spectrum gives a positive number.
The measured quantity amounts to -1.05 angstroms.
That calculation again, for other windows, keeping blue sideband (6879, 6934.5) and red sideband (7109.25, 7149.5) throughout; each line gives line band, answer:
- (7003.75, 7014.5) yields -1.0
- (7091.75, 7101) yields -0.8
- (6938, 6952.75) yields -0.1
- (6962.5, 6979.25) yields -0.8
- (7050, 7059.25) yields 0.1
